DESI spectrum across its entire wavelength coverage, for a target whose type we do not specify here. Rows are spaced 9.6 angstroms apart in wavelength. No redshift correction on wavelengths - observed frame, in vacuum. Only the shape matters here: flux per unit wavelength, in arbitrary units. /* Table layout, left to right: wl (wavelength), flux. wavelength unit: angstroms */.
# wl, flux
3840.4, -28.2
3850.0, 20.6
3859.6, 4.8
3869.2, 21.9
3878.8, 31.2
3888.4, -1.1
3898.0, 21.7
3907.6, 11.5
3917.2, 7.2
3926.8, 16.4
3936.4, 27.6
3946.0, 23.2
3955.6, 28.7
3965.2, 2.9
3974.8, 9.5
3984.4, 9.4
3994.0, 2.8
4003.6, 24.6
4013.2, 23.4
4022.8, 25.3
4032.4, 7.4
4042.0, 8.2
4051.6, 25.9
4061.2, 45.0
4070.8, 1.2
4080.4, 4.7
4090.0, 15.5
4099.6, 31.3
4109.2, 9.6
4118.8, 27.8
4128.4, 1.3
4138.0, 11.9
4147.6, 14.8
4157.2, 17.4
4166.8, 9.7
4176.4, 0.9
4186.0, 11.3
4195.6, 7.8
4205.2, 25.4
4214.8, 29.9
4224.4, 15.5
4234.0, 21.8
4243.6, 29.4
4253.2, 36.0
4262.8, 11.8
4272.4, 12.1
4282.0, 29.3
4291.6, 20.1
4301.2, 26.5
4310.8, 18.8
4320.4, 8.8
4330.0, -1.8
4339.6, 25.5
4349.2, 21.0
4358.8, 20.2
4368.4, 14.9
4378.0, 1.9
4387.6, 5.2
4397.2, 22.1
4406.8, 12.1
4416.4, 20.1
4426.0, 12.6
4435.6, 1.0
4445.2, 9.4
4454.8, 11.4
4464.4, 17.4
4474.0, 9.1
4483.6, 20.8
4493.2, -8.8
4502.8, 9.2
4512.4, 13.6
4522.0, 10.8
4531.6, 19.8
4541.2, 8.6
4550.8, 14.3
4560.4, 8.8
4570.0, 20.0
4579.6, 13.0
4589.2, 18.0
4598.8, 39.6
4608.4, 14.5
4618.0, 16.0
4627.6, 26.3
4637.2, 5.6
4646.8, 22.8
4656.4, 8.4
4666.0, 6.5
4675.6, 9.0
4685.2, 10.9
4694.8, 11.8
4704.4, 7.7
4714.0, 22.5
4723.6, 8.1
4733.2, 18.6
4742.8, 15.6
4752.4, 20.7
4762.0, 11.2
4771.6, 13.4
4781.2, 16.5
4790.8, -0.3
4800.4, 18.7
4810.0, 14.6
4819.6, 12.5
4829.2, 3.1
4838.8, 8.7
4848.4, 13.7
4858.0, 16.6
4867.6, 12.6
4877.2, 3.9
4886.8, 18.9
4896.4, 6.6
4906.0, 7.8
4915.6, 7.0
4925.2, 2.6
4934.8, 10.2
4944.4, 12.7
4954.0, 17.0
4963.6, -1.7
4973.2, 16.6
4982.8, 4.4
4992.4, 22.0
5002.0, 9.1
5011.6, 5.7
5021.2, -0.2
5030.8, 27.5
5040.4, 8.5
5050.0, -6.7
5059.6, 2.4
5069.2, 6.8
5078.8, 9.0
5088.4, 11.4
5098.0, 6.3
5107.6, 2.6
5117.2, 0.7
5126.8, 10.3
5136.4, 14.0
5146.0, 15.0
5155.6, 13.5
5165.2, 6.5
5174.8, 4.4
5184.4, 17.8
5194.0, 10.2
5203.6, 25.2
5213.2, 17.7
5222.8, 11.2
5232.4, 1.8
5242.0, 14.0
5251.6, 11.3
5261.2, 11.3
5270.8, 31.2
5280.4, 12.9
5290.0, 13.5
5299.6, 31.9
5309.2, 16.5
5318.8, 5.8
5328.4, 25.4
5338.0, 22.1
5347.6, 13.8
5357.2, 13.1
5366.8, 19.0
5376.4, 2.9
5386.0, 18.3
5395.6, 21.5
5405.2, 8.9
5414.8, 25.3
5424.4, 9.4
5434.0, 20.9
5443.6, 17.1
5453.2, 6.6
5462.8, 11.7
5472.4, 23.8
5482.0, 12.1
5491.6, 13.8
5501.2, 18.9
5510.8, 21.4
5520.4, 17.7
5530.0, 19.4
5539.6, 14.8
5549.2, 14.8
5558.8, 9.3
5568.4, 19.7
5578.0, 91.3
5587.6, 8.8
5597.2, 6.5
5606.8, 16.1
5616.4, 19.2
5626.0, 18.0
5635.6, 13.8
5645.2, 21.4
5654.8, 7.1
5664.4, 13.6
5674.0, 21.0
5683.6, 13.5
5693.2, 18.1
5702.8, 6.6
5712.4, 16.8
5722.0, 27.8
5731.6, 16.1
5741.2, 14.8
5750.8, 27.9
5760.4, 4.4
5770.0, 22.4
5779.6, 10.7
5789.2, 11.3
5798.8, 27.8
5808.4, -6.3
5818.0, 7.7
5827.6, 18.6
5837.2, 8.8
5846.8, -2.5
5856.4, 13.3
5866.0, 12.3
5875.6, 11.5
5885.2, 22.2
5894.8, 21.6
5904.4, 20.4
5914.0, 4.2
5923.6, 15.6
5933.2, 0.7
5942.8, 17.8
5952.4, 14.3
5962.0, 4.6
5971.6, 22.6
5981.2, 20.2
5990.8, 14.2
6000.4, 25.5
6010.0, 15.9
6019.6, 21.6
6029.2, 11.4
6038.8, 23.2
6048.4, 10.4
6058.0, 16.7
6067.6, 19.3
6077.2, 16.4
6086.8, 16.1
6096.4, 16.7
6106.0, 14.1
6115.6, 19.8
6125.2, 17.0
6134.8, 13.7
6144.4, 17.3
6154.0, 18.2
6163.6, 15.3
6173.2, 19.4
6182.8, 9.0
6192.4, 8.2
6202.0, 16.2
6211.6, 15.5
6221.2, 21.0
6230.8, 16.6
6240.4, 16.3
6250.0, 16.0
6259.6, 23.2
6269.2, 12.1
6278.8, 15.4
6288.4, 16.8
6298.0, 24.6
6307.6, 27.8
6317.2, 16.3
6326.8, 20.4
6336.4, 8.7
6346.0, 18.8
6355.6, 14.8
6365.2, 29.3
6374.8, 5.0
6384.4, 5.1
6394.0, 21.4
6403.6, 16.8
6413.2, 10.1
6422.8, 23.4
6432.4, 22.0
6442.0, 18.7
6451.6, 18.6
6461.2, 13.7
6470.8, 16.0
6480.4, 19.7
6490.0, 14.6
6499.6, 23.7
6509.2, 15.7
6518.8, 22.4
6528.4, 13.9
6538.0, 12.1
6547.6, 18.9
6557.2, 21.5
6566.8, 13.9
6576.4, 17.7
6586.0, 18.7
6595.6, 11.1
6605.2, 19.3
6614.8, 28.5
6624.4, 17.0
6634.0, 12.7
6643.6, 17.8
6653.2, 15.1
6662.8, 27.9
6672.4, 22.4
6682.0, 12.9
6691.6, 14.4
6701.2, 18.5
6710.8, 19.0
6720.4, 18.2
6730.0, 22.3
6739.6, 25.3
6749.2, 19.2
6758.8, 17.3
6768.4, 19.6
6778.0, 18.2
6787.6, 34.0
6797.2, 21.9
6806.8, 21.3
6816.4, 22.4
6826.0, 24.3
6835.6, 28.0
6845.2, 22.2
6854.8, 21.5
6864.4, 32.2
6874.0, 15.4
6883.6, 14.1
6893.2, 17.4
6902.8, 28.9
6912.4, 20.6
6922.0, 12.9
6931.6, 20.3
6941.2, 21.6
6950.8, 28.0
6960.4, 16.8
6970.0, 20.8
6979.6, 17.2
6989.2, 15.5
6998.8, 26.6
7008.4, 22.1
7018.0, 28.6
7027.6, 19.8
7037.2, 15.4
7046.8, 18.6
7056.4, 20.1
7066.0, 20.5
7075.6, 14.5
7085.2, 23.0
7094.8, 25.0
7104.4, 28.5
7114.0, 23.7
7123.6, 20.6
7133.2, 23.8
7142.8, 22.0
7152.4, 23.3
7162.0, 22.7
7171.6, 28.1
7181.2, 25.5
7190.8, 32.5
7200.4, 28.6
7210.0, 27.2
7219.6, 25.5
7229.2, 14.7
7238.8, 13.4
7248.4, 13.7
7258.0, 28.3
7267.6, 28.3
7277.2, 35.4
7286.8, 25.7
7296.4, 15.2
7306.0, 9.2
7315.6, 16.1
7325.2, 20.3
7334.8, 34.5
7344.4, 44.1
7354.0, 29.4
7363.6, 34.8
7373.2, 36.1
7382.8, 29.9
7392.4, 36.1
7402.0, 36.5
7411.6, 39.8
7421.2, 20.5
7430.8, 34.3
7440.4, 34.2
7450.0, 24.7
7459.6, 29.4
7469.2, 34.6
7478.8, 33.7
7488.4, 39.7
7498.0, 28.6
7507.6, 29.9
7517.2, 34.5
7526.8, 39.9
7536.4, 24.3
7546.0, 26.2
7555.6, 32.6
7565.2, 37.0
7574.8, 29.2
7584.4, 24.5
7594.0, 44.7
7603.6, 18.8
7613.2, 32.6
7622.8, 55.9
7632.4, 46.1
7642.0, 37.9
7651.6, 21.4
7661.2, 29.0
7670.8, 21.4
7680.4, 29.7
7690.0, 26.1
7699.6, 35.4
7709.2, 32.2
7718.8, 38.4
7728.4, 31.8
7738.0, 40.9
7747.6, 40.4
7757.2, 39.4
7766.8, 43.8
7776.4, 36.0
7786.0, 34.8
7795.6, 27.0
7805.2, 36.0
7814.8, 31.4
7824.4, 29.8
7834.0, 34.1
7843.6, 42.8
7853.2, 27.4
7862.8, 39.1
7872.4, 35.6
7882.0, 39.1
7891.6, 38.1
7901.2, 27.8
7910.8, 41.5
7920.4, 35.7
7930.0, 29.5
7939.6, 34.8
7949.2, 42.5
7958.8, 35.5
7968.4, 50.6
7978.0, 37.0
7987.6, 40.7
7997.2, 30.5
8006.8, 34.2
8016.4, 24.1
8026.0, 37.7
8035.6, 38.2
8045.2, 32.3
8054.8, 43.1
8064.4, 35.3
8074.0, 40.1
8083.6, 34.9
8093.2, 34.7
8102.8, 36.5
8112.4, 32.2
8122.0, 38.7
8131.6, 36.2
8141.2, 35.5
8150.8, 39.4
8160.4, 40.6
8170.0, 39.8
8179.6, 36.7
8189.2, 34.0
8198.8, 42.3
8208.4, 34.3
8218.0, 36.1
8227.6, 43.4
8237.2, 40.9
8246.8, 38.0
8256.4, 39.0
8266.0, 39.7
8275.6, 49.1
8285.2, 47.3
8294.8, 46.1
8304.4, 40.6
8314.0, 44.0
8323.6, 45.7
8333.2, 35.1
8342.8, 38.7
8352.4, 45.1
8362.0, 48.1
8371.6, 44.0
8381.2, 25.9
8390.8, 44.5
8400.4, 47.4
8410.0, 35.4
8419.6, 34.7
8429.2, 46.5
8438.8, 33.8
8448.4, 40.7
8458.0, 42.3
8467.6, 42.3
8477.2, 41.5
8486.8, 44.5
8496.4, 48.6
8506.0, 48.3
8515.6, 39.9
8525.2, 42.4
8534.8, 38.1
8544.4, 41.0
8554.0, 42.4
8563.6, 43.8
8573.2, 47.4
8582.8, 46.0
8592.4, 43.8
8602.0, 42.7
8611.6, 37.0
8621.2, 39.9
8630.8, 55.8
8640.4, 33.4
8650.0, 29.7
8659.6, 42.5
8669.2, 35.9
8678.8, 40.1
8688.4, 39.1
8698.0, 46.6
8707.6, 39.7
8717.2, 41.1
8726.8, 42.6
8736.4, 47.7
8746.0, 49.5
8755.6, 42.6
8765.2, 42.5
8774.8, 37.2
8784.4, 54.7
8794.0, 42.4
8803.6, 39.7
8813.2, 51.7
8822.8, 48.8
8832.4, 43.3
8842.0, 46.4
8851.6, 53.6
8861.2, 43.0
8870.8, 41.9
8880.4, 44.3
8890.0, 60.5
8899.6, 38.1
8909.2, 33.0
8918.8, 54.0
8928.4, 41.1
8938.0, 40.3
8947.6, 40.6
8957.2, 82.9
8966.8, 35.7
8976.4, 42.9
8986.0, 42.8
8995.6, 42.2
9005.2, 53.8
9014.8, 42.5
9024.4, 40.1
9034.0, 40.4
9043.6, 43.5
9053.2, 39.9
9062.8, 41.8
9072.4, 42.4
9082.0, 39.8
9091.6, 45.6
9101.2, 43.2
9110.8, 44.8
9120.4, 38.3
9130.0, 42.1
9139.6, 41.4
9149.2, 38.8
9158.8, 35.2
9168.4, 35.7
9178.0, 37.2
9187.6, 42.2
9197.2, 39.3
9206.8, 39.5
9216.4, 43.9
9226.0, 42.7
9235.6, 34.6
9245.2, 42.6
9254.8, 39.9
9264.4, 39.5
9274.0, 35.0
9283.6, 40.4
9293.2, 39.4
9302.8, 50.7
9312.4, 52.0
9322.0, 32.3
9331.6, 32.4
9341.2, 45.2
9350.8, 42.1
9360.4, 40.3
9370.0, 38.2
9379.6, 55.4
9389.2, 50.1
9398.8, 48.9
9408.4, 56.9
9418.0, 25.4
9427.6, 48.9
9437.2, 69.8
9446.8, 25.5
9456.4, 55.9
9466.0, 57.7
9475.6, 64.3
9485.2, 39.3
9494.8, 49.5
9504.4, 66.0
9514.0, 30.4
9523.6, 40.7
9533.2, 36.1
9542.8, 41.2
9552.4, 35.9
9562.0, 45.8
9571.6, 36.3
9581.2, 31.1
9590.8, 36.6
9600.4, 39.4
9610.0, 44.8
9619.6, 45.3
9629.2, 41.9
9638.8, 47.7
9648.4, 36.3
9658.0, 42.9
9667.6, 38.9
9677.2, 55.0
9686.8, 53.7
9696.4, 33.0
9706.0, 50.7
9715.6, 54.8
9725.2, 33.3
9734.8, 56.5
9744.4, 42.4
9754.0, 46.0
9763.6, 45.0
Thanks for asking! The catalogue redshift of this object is 0.839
